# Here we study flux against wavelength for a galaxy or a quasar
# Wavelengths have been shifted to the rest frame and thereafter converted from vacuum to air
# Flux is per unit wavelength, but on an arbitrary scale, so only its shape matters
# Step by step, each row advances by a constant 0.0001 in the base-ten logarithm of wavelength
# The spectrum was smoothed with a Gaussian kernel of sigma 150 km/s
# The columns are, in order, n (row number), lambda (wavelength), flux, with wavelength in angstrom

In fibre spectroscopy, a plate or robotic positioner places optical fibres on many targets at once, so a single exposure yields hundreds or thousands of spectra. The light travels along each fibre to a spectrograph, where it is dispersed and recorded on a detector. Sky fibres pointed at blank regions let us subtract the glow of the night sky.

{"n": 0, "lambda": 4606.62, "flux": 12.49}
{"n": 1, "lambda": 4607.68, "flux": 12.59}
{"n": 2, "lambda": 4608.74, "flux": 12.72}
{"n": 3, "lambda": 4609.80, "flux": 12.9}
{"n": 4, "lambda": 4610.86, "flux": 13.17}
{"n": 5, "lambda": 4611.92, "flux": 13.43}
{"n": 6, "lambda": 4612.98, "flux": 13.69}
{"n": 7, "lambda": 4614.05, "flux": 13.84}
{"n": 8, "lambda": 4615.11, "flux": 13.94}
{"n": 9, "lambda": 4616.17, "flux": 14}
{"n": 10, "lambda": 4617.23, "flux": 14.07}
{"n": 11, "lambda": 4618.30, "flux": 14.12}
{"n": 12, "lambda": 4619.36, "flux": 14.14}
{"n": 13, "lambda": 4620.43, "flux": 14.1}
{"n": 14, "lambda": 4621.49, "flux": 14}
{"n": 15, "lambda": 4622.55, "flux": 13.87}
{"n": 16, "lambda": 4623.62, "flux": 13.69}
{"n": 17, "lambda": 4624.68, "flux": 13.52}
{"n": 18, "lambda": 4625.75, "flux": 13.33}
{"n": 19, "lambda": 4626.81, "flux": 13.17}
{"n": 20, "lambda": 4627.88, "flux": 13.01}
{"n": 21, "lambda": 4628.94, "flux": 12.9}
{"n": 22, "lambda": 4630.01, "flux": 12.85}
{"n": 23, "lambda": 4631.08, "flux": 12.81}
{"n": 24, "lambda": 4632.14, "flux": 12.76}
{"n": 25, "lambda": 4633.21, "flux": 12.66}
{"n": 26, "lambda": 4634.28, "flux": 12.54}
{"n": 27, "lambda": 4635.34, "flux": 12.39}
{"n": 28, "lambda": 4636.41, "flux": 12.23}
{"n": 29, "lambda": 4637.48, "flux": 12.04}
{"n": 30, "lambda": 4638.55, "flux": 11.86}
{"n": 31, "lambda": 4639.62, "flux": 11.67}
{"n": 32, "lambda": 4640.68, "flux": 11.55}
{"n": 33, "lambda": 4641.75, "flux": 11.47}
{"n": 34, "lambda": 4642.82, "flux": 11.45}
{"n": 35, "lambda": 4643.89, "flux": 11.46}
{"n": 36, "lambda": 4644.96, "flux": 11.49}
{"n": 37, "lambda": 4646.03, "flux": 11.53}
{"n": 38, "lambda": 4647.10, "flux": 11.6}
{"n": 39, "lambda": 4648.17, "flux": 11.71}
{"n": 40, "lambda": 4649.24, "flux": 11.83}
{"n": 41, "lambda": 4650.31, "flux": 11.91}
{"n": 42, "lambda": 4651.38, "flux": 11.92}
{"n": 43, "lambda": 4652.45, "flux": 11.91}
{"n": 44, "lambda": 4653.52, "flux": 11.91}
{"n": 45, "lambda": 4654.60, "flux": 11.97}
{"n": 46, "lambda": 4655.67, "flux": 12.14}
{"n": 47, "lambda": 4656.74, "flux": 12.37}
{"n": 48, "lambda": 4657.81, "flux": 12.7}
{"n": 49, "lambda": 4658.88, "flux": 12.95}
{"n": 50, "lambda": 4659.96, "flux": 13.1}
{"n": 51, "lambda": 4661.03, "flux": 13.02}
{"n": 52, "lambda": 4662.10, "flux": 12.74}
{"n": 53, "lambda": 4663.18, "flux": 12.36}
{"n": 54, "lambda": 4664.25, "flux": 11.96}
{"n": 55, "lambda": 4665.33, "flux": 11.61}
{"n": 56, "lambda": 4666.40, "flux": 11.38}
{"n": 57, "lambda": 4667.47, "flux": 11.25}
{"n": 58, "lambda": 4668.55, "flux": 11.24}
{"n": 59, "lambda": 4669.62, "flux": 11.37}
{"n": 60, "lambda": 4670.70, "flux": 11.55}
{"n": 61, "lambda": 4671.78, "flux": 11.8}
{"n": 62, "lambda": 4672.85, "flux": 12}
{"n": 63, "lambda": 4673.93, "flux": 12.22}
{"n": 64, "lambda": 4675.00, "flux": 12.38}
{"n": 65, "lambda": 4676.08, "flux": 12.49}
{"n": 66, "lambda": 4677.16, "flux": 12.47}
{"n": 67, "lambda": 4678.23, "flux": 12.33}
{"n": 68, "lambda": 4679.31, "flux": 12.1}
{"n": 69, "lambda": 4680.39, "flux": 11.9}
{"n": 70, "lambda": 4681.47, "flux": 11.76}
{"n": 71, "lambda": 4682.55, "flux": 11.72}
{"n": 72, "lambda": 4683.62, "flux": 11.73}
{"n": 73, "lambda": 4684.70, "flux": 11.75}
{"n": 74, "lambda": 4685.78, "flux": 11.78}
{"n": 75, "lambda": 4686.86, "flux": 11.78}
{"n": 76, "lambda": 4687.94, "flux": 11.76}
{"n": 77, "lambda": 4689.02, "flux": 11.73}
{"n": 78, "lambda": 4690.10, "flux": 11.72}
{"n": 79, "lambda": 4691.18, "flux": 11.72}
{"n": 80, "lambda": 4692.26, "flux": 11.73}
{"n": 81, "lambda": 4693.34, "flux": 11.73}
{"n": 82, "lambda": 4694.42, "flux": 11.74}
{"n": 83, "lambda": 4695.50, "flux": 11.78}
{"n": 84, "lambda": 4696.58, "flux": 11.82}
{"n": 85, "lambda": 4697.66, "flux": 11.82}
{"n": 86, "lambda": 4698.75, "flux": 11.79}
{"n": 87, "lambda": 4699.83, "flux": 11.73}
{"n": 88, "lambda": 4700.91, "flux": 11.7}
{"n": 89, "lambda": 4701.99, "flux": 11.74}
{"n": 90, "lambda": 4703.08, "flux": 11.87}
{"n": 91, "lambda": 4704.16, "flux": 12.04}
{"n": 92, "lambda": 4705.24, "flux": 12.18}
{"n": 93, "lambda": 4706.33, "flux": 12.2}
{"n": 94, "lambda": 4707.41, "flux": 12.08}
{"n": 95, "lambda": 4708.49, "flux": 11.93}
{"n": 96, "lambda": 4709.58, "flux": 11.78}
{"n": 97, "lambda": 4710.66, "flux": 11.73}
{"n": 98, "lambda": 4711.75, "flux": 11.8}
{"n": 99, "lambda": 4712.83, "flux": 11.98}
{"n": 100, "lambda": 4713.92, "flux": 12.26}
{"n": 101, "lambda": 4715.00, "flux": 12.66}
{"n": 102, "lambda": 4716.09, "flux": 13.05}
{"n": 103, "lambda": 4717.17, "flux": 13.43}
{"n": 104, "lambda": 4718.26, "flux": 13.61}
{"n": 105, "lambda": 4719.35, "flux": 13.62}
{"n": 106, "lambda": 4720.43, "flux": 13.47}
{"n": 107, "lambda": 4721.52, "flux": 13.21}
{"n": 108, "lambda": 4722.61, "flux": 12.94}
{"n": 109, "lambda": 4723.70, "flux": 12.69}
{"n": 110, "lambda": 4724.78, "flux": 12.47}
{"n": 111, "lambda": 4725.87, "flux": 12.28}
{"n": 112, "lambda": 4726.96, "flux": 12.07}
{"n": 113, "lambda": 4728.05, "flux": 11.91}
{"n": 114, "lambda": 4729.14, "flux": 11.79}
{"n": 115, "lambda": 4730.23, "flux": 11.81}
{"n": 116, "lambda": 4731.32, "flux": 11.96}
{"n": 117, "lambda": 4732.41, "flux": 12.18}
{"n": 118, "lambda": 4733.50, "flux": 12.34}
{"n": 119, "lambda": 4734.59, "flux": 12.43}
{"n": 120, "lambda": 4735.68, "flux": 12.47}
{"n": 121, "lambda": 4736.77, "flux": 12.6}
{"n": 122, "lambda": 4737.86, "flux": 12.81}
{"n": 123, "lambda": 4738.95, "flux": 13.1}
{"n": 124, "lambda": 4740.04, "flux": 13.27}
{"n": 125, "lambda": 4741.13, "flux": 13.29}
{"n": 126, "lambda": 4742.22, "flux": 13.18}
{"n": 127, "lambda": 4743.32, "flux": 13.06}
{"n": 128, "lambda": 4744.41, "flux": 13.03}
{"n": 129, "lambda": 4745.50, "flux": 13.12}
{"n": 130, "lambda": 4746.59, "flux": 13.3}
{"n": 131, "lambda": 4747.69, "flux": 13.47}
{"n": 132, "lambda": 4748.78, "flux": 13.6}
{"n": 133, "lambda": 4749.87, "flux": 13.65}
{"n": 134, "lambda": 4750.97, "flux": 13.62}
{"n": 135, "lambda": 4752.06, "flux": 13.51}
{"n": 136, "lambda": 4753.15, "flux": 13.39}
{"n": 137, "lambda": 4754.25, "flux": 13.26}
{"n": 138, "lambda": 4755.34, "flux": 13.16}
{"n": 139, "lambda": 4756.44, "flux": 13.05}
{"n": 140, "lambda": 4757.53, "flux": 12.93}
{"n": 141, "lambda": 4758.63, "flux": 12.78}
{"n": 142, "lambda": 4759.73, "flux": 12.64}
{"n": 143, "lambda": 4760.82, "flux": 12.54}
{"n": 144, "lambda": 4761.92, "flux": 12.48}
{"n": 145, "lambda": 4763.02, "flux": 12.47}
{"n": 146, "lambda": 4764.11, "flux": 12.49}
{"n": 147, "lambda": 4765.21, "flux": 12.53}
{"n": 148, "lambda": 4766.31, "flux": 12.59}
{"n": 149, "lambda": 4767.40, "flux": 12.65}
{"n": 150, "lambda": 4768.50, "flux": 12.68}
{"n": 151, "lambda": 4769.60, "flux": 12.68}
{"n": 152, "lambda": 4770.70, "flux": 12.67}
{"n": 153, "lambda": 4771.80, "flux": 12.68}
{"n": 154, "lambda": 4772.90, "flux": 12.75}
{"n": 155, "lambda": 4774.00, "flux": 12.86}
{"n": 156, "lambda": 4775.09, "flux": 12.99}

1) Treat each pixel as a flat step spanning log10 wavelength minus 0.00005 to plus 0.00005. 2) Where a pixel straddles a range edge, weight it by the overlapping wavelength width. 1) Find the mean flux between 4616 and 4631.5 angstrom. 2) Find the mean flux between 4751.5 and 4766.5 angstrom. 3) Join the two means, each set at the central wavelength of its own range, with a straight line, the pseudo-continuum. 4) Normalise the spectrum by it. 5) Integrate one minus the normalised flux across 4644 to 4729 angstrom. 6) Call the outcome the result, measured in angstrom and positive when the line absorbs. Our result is 7.30 angstrom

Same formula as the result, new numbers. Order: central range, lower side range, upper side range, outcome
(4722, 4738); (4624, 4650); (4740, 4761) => 0.9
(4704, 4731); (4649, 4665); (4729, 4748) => 0.4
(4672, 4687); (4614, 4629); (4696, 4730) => 0.9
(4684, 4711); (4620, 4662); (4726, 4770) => 1.7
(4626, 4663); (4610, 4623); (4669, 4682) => 2.1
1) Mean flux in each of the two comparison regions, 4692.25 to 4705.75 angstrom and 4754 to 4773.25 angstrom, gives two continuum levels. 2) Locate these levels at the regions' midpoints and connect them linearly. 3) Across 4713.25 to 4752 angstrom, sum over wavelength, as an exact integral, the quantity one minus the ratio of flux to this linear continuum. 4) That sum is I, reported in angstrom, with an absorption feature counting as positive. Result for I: -1.79 angstrom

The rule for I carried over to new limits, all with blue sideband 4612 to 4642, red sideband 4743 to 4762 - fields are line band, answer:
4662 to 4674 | 1.3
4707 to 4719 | 0.7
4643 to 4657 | 1.4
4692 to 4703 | 1.1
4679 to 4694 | 1.5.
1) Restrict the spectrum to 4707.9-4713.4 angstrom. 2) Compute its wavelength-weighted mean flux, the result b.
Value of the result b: 11.8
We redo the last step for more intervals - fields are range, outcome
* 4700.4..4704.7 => 11.8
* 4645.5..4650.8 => 11.7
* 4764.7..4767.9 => 12.6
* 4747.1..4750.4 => 13.6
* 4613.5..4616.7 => 13.9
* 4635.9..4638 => 12.1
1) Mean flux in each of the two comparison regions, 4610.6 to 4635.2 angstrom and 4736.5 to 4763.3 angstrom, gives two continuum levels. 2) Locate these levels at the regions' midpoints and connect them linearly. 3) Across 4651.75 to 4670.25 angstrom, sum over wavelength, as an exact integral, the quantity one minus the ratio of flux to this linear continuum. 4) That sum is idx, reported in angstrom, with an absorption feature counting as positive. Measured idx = 1.7 angstrom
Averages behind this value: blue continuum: 13.4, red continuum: 13.1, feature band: 12.1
